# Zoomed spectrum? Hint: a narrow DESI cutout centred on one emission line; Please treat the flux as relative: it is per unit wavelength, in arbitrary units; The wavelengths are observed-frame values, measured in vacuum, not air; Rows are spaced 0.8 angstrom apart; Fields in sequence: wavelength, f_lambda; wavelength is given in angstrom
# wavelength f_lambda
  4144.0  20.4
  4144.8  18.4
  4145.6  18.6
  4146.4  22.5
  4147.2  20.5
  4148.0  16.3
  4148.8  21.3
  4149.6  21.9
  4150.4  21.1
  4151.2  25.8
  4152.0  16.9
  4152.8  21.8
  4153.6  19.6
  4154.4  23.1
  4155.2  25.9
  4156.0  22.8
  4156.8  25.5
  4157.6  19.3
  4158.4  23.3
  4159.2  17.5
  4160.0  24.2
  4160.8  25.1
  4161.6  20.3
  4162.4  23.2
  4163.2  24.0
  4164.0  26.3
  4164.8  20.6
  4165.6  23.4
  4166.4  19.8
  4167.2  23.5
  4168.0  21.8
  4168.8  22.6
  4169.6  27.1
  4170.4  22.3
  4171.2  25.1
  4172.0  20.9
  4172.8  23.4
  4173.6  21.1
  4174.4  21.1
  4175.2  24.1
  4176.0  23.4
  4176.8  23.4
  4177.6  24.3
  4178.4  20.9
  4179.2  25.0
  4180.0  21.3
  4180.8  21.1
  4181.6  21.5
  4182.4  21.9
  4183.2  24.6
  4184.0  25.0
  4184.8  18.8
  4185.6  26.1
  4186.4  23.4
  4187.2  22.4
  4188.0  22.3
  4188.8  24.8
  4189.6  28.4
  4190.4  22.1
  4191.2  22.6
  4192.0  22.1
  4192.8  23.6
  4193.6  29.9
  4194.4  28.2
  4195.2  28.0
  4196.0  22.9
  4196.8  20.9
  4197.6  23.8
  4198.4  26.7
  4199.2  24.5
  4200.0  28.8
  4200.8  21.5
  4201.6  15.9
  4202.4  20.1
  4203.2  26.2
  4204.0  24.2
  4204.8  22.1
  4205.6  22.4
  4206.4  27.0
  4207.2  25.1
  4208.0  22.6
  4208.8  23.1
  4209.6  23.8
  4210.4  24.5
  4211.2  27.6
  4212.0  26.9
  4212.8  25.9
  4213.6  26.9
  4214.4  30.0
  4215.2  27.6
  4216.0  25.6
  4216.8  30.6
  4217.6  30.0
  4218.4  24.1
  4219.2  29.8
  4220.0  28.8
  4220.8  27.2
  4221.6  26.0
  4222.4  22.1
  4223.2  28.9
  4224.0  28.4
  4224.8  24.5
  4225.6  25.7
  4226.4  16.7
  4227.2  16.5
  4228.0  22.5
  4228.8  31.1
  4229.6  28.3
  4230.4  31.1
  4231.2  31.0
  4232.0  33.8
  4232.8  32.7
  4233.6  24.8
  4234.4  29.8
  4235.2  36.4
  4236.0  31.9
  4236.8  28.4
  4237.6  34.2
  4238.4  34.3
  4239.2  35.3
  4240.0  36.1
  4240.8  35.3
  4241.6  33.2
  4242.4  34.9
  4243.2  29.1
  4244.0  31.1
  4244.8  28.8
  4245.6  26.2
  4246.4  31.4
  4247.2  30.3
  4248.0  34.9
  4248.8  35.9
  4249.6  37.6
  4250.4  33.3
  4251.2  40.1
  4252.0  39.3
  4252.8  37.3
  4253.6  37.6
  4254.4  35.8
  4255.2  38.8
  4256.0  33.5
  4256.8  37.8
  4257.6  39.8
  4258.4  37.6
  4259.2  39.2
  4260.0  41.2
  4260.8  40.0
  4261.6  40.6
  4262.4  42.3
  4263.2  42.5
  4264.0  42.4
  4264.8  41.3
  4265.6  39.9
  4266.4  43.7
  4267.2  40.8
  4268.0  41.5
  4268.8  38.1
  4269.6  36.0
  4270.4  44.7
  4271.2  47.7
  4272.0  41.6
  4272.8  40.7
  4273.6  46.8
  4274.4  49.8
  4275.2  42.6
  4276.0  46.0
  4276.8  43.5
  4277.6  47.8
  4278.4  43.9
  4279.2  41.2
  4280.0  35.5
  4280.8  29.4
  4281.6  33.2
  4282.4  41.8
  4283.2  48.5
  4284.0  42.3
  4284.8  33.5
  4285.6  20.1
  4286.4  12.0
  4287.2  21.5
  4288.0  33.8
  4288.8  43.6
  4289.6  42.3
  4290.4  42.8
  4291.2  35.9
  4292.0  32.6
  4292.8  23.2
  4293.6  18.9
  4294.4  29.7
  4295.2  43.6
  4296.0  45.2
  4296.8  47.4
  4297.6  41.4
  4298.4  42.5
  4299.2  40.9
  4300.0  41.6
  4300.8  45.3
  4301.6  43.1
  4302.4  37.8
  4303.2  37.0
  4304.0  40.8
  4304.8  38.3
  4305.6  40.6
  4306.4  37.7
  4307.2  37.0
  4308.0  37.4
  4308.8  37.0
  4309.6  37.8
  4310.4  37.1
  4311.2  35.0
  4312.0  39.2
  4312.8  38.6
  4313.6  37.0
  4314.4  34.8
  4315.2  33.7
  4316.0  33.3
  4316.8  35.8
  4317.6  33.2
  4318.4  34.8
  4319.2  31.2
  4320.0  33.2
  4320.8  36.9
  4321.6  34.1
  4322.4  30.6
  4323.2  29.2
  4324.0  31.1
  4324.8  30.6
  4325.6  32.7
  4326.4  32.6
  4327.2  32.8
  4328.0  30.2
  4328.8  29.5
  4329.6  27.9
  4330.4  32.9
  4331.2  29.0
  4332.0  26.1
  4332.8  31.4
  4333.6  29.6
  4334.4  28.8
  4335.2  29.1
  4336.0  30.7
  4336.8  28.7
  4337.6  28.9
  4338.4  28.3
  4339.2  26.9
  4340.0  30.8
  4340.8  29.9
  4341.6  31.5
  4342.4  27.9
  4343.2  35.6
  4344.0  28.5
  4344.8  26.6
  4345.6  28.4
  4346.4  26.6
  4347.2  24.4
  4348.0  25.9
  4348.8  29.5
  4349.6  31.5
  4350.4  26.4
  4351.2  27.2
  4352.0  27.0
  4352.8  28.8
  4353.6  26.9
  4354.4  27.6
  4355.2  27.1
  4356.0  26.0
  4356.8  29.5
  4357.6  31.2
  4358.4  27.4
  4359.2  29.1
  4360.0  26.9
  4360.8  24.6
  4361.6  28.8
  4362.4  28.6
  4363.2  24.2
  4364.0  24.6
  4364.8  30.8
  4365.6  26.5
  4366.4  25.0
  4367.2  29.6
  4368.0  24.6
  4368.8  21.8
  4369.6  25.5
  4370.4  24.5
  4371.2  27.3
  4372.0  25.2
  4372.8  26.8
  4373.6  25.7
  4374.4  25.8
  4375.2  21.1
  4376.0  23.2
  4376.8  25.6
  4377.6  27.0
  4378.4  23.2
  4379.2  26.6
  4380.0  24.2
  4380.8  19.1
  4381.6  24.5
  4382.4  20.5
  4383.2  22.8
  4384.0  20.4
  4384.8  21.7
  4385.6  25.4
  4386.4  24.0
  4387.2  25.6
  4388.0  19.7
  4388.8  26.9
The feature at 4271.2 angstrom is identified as C IV 1549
